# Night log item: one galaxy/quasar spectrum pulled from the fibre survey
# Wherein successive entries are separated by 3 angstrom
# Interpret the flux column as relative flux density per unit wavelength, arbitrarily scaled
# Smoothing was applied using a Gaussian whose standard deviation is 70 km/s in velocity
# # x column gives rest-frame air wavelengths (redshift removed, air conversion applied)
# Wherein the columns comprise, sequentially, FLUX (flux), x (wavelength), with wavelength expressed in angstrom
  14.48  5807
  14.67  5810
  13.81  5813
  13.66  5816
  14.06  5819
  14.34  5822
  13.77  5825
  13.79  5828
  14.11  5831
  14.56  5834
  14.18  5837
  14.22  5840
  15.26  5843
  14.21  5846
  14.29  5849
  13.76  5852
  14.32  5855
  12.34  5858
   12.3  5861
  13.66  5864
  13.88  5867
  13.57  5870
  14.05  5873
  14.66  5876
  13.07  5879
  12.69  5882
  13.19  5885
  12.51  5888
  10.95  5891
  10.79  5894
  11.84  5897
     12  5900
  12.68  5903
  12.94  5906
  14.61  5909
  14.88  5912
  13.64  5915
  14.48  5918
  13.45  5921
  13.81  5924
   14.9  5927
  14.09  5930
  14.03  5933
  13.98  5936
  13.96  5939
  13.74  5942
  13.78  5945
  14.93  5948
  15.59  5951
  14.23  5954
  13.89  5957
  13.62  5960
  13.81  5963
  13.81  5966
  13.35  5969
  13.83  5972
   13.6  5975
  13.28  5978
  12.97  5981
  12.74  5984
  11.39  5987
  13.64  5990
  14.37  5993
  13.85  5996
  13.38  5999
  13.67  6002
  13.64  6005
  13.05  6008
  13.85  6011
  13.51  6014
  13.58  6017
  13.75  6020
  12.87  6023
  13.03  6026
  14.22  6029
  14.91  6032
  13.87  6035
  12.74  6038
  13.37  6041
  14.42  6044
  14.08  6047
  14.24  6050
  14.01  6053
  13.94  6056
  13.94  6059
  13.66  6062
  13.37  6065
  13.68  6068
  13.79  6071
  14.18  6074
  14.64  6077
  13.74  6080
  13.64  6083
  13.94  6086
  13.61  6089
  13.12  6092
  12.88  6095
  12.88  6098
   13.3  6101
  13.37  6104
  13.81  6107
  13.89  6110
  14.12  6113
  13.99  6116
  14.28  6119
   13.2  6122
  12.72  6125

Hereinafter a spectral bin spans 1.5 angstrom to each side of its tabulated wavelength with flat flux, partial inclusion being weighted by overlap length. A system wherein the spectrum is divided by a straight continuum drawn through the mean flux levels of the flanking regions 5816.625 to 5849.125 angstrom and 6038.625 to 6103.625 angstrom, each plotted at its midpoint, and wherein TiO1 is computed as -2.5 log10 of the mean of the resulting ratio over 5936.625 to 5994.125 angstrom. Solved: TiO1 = 0.02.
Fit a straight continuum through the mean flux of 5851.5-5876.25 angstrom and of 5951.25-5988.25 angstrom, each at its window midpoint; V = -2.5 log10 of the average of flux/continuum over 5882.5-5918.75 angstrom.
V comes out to 0.06 mag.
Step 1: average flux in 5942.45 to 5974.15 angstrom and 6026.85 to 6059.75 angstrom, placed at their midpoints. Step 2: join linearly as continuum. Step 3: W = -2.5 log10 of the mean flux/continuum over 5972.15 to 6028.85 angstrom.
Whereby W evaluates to 0.05 mag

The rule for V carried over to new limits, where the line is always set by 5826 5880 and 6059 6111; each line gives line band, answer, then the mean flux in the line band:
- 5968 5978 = 0.02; 13.6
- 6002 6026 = 0.02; 13.5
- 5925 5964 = -0.03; 14.2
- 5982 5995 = 0.05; 13.1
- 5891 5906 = 0.17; 11.9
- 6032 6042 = 0.01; 13.6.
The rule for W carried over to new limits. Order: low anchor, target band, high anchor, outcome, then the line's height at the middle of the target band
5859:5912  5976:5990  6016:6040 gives 0.06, 13.4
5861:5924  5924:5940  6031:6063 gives -0.06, 13.4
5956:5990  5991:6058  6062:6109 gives -0.02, 13.4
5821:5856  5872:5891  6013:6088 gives 0.08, 14.1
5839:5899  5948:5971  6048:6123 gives -0.05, 13.5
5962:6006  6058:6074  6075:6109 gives -0.02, 13.5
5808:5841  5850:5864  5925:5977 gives 0.07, 14.1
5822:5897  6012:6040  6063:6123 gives 0.00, 13.6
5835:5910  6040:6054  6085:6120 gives -0.04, 13.5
